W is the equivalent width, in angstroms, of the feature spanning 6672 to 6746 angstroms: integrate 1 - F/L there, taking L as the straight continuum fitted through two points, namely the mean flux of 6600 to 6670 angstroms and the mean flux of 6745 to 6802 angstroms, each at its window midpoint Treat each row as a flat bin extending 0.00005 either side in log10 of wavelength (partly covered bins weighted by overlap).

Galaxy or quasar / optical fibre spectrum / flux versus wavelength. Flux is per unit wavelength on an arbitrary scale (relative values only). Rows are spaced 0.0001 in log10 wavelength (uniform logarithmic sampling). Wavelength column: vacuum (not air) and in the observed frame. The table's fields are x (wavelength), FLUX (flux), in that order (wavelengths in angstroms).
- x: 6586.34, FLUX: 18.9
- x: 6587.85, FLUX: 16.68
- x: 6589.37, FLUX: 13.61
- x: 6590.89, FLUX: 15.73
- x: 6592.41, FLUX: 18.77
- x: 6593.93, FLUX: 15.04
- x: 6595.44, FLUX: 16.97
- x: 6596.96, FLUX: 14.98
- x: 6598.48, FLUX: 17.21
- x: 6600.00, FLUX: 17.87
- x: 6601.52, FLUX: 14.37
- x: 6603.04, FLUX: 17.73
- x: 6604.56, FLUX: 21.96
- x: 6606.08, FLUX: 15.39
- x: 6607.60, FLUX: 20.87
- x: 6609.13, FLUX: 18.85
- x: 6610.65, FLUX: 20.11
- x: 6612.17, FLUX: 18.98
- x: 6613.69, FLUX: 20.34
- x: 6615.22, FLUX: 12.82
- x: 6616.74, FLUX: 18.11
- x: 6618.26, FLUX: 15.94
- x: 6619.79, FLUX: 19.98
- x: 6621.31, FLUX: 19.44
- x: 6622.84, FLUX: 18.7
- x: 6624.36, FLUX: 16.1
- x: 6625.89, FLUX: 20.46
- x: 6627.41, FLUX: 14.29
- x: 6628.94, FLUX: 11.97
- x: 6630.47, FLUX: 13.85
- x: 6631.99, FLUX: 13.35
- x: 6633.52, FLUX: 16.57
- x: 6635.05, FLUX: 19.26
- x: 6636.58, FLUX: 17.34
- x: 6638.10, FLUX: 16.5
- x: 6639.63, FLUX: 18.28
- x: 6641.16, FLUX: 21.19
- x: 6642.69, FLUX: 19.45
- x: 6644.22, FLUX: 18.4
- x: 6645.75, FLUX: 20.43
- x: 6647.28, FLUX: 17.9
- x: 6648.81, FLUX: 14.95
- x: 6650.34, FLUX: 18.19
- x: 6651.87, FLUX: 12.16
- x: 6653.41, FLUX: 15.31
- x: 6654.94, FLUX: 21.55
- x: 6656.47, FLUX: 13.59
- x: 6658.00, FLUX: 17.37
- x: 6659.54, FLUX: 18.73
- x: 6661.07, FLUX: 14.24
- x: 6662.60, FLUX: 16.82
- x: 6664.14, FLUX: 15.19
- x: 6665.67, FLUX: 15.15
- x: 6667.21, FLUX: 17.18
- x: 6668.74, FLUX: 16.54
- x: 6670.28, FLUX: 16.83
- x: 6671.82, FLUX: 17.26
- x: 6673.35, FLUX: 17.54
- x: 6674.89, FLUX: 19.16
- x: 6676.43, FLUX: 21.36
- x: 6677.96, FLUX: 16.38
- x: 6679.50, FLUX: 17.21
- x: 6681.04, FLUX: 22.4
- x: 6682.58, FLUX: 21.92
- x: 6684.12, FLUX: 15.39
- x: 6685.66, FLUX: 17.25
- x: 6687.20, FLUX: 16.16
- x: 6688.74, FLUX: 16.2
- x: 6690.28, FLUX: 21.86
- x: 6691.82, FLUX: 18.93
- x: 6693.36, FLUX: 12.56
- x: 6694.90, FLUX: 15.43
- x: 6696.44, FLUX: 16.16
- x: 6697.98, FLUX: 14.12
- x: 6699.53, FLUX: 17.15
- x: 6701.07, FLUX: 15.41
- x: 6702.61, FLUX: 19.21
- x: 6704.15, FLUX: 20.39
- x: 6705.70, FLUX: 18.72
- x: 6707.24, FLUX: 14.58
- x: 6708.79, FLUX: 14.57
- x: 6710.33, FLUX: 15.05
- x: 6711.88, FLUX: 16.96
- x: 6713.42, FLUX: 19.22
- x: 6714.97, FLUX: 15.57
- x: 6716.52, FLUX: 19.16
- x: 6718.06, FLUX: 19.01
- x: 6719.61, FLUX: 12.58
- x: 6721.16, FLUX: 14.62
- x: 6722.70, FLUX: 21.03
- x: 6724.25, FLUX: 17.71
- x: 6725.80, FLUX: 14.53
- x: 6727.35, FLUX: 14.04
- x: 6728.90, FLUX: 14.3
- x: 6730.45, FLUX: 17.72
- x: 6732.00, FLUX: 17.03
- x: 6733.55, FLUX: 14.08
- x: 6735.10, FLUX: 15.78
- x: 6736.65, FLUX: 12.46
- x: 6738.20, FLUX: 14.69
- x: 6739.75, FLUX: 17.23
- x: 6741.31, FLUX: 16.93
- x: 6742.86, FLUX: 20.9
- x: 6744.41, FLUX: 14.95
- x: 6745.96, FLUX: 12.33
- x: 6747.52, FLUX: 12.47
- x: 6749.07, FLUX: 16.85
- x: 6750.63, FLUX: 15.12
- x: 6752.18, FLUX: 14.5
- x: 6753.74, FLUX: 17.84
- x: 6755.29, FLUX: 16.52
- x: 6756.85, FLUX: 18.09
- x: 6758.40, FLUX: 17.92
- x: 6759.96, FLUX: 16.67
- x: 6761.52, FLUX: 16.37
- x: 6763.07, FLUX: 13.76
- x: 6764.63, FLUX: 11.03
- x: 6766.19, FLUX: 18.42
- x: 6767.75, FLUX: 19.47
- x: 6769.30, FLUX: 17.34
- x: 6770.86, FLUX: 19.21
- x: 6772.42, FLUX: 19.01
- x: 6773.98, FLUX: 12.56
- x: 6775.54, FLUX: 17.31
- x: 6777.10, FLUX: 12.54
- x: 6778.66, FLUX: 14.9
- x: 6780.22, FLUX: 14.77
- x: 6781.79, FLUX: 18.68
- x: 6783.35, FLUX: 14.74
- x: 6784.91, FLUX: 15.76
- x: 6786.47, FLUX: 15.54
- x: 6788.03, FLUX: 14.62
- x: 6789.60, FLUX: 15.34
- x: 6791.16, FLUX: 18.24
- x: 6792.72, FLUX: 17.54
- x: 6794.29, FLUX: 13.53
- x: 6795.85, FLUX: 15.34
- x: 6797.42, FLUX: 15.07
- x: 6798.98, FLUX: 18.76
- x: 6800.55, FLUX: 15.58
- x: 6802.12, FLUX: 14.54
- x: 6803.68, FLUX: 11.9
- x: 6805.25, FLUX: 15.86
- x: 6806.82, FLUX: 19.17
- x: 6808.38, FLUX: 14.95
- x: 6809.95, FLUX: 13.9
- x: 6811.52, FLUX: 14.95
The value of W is -1.50 angstroms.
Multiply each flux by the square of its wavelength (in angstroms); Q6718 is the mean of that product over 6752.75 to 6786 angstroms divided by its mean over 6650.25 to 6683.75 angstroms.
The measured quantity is 1.0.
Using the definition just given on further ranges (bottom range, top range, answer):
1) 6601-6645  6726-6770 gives 0.93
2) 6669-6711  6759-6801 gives 0.95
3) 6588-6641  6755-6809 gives 0.98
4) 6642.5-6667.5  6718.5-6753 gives 0.95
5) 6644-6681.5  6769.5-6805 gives 0.95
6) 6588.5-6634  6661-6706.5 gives 1.04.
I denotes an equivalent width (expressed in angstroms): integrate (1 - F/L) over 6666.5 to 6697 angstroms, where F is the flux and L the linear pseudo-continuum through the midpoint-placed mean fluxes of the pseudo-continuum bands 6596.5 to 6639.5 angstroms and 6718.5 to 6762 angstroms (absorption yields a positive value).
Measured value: -2.1 angstroms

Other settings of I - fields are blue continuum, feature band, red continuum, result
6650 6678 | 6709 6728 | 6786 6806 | -0.31 angstroms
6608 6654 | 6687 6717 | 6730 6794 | -0.45 angstroms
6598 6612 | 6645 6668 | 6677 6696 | 1.70 angstroms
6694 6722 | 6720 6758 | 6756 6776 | 1.68 angstroms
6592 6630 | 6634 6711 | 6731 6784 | -2.15 angstroms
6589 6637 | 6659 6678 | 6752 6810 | -0.41 angstroms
